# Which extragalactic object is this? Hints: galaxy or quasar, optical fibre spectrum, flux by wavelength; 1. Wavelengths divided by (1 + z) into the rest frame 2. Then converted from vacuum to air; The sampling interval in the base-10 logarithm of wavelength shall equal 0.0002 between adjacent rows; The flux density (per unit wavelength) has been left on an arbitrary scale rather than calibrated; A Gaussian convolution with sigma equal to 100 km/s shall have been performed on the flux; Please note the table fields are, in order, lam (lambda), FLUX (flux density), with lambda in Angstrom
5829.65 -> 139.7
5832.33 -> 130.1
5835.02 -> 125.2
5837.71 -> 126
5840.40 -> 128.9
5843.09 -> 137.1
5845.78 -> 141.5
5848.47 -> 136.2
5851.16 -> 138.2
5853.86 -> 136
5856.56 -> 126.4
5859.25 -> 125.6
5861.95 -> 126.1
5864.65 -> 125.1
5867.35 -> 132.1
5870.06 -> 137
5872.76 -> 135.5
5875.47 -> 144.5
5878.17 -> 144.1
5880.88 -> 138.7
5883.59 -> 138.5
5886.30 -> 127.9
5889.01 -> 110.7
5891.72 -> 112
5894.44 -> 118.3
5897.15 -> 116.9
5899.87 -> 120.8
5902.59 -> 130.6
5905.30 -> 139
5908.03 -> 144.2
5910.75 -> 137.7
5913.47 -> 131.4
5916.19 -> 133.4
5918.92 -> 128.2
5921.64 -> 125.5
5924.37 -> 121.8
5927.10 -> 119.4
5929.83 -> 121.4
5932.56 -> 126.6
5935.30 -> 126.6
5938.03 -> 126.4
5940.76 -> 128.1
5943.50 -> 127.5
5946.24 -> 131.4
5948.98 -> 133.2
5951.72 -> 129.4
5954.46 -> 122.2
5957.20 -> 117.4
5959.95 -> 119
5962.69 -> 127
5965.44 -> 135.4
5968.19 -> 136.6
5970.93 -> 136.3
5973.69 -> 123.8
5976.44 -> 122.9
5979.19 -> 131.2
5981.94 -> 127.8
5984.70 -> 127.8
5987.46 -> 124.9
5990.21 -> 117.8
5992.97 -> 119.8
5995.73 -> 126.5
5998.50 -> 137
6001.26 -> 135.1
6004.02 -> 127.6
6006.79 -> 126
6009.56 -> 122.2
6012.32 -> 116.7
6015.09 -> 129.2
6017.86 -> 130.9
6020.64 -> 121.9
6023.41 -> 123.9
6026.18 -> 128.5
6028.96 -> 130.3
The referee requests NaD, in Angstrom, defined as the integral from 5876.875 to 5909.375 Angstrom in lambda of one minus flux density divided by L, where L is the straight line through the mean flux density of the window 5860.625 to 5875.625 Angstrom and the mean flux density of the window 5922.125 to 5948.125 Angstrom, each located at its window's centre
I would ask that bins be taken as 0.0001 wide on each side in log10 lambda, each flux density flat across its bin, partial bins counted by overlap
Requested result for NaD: 0.36 Angstrom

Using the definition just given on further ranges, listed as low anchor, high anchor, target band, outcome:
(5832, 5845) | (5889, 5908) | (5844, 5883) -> -2.36 Angstrom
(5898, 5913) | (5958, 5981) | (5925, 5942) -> 0.89 Angstrom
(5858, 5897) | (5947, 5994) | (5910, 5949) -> 0.09 Angstrom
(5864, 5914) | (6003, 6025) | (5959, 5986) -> -0.45 Angstrom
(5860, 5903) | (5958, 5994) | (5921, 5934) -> 0.50 Angstrom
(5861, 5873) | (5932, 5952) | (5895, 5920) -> -0.25 Angstrom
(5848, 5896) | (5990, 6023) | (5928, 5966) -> 0.53 Angstrom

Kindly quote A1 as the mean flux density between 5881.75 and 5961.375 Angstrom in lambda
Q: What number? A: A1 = 126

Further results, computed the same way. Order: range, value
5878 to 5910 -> 128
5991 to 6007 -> 128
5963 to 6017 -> 128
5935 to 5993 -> 127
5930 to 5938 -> 126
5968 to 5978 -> 129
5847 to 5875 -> 132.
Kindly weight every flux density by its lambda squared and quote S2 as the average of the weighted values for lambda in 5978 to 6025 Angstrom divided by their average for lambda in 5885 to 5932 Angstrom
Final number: 1.03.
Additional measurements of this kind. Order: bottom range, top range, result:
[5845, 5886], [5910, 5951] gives 0.97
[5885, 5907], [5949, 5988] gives 1.07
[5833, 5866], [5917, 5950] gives 0.99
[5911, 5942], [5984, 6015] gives 1.02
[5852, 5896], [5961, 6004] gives 1.03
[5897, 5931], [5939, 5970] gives 1.01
